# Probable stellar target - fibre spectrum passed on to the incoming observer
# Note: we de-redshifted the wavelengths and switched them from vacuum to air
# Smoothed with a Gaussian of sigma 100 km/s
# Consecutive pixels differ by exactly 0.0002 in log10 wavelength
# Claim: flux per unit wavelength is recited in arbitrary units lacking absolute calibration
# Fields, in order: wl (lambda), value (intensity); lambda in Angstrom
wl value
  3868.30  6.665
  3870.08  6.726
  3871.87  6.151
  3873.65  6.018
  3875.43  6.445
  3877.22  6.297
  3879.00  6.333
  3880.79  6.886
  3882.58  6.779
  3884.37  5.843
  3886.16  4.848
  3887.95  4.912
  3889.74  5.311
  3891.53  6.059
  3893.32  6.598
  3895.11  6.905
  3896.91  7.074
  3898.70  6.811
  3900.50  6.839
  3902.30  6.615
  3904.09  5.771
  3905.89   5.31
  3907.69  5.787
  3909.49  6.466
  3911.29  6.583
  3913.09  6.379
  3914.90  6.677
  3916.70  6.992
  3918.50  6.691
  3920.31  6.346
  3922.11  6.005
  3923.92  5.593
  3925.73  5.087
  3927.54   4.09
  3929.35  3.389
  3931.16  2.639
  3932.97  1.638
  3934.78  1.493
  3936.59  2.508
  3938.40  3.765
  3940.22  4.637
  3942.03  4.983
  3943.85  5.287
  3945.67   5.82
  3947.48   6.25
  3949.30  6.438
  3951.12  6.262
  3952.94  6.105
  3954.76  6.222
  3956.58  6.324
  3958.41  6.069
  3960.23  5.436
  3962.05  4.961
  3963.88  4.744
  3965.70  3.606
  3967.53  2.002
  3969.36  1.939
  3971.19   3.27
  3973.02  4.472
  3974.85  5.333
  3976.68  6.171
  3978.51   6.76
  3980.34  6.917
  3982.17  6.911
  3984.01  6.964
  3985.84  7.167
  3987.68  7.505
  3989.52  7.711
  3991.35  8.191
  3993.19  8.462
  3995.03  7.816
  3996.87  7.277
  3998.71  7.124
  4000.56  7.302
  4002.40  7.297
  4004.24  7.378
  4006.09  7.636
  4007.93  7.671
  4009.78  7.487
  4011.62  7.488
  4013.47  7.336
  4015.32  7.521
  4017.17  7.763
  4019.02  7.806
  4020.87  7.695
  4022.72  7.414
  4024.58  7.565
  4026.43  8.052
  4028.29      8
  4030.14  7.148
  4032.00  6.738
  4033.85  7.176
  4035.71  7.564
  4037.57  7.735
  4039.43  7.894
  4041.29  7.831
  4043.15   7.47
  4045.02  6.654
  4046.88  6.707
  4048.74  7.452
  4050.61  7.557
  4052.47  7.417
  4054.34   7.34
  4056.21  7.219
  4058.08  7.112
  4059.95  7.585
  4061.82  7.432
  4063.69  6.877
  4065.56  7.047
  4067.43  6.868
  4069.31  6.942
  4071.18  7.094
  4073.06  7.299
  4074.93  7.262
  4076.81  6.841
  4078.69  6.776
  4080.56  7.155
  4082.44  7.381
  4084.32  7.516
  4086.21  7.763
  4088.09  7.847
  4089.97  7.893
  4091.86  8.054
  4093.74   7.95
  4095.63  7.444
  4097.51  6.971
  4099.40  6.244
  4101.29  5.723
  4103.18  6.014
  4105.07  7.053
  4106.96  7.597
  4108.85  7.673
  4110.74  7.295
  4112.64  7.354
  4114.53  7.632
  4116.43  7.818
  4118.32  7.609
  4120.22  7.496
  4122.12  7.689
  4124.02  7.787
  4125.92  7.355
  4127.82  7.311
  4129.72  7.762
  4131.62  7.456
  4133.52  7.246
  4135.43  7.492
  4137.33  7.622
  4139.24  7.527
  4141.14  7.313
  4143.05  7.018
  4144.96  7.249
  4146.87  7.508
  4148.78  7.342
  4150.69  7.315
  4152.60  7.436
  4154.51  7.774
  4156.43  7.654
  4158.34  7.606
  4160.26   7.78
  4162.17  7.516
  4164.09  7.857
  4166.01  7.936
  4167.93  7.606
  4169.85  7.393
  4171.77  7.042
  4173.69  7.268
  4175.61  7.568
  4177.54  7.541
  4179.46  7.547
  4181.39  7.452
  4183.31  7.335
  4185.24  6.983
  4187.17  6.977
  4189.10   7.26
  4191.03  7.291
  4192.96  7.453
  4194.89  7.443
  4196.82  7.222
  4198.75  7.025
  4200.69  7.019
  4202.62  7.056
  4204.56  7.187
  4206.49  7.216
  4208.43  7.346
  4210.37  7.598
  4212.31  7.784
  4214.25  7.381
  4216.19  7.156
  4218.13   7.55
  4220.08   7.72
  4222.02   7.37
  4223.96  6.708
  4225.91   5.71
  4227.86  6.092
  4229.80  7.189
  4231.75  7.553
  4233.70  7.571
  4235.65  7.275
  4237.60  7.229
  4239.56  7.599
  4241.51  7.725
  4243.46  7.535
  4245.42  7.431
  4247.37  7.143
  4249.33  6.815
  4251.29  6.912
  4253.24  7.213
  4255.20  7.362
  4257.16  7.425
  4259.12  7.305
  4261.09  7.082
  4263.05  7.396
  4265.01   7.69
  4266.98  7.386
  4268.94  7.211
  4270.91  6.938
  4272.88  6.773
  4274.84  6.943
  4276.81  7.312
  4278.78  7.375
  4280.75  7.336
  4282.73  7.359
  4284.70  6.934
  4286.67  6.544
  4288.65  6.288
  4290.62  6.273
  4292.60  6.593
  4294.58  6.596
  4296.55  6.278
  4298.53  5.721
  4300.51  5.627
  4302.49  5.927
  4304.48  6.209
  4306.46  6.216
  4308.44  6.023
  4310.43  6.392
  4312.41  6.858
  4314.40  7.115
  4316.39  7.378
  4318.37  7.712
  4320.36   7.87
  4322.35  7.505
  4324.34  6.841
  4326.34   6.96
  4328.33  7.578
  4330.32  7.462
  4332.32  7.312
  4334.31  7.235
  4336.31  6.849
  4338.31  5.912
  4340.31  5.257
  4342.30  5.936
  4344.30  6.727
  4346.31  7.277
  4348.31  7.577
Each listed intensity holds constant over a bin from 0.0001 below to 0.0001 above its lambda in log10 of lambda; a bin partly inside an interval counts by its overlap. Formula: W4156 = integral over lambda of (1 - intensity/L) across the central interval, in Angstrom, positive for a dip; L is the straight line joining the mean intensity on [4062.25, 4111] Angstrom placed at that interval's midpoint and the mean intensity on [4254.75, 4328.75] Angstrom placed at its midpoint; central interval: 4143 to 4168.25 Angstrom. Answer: -1.7 Angstrom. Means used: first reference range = 7.18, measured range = 7.56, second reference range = 6.89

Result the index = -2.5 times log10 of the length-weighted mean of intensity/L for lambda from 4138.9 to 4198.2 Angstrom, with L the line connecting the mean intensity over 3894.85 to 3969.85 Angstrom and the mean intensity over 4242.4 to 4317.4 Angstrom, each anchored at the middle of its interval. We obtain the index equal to -0.17 mag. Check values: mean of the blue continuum 5.25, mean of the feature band 7.42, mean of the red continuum 6.87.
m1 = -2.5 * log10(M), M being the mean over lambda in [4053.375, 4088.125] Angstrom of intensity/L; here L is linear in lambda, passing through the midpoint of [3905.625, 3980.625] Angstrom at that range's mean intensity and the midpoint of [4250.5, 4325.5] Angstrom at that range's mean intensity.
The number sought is -0.25 mag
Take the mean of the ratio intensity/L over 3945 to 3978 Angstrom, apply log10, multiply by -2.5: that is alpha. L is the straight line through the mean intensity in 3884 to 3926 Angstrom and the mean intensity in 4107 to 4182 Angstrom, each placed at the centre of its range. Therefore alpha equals 0.261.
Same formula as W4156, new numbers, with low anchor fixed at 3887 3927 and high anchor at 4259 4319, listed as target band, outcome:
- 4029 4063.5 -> -4.9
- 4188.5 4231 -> -3.2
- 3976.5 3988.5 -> -1.2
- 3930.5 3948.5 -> 6.7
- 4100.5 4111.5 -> -0.7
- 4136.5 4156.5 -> -2.6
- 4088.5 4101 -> -1.7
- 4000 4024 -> -4.4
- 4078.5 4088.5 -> -1.5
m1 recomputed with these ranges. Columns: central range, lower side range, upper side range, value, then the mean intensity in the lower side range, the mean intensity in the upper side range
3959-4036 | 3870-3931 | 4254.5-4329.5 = -0.07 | 6.02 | 6.9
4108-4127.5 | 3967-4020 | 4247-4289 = -0.10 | 6.75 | 7.14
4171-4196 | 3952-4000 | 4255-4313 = -0.13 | 5.99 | 6.77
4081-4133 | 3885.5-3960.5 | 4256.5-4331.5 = -0.19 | 5.5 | 6.9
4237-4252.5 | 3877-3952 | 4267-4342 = -0.11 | 5.54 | 6.78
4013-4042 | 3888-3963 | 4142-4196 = -0.20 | 5.51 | 7.43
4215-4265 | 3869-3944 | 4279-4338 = -0.10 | 5.56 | 6.79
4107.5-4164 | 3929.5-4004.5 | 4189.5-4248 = -0.13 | 5.56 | 7.25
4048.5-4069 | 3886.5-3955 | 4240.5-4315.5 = -0.20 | 5.47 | 6.87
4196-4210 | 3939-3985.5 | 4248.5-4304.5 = -0.10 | 5.37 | 6.87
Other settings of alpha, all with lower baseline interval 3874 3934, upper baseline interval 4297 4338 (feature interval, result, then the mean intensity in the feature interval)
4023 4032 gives -0.232 mag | 7.57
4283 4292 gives 0.026 mag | 6.58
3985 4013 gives -0.244 mag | 7.56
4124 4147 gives -0.165 mag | 7.42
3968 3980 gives 0.269 mag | 4.67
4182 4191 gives -0.106 mag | 7.17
